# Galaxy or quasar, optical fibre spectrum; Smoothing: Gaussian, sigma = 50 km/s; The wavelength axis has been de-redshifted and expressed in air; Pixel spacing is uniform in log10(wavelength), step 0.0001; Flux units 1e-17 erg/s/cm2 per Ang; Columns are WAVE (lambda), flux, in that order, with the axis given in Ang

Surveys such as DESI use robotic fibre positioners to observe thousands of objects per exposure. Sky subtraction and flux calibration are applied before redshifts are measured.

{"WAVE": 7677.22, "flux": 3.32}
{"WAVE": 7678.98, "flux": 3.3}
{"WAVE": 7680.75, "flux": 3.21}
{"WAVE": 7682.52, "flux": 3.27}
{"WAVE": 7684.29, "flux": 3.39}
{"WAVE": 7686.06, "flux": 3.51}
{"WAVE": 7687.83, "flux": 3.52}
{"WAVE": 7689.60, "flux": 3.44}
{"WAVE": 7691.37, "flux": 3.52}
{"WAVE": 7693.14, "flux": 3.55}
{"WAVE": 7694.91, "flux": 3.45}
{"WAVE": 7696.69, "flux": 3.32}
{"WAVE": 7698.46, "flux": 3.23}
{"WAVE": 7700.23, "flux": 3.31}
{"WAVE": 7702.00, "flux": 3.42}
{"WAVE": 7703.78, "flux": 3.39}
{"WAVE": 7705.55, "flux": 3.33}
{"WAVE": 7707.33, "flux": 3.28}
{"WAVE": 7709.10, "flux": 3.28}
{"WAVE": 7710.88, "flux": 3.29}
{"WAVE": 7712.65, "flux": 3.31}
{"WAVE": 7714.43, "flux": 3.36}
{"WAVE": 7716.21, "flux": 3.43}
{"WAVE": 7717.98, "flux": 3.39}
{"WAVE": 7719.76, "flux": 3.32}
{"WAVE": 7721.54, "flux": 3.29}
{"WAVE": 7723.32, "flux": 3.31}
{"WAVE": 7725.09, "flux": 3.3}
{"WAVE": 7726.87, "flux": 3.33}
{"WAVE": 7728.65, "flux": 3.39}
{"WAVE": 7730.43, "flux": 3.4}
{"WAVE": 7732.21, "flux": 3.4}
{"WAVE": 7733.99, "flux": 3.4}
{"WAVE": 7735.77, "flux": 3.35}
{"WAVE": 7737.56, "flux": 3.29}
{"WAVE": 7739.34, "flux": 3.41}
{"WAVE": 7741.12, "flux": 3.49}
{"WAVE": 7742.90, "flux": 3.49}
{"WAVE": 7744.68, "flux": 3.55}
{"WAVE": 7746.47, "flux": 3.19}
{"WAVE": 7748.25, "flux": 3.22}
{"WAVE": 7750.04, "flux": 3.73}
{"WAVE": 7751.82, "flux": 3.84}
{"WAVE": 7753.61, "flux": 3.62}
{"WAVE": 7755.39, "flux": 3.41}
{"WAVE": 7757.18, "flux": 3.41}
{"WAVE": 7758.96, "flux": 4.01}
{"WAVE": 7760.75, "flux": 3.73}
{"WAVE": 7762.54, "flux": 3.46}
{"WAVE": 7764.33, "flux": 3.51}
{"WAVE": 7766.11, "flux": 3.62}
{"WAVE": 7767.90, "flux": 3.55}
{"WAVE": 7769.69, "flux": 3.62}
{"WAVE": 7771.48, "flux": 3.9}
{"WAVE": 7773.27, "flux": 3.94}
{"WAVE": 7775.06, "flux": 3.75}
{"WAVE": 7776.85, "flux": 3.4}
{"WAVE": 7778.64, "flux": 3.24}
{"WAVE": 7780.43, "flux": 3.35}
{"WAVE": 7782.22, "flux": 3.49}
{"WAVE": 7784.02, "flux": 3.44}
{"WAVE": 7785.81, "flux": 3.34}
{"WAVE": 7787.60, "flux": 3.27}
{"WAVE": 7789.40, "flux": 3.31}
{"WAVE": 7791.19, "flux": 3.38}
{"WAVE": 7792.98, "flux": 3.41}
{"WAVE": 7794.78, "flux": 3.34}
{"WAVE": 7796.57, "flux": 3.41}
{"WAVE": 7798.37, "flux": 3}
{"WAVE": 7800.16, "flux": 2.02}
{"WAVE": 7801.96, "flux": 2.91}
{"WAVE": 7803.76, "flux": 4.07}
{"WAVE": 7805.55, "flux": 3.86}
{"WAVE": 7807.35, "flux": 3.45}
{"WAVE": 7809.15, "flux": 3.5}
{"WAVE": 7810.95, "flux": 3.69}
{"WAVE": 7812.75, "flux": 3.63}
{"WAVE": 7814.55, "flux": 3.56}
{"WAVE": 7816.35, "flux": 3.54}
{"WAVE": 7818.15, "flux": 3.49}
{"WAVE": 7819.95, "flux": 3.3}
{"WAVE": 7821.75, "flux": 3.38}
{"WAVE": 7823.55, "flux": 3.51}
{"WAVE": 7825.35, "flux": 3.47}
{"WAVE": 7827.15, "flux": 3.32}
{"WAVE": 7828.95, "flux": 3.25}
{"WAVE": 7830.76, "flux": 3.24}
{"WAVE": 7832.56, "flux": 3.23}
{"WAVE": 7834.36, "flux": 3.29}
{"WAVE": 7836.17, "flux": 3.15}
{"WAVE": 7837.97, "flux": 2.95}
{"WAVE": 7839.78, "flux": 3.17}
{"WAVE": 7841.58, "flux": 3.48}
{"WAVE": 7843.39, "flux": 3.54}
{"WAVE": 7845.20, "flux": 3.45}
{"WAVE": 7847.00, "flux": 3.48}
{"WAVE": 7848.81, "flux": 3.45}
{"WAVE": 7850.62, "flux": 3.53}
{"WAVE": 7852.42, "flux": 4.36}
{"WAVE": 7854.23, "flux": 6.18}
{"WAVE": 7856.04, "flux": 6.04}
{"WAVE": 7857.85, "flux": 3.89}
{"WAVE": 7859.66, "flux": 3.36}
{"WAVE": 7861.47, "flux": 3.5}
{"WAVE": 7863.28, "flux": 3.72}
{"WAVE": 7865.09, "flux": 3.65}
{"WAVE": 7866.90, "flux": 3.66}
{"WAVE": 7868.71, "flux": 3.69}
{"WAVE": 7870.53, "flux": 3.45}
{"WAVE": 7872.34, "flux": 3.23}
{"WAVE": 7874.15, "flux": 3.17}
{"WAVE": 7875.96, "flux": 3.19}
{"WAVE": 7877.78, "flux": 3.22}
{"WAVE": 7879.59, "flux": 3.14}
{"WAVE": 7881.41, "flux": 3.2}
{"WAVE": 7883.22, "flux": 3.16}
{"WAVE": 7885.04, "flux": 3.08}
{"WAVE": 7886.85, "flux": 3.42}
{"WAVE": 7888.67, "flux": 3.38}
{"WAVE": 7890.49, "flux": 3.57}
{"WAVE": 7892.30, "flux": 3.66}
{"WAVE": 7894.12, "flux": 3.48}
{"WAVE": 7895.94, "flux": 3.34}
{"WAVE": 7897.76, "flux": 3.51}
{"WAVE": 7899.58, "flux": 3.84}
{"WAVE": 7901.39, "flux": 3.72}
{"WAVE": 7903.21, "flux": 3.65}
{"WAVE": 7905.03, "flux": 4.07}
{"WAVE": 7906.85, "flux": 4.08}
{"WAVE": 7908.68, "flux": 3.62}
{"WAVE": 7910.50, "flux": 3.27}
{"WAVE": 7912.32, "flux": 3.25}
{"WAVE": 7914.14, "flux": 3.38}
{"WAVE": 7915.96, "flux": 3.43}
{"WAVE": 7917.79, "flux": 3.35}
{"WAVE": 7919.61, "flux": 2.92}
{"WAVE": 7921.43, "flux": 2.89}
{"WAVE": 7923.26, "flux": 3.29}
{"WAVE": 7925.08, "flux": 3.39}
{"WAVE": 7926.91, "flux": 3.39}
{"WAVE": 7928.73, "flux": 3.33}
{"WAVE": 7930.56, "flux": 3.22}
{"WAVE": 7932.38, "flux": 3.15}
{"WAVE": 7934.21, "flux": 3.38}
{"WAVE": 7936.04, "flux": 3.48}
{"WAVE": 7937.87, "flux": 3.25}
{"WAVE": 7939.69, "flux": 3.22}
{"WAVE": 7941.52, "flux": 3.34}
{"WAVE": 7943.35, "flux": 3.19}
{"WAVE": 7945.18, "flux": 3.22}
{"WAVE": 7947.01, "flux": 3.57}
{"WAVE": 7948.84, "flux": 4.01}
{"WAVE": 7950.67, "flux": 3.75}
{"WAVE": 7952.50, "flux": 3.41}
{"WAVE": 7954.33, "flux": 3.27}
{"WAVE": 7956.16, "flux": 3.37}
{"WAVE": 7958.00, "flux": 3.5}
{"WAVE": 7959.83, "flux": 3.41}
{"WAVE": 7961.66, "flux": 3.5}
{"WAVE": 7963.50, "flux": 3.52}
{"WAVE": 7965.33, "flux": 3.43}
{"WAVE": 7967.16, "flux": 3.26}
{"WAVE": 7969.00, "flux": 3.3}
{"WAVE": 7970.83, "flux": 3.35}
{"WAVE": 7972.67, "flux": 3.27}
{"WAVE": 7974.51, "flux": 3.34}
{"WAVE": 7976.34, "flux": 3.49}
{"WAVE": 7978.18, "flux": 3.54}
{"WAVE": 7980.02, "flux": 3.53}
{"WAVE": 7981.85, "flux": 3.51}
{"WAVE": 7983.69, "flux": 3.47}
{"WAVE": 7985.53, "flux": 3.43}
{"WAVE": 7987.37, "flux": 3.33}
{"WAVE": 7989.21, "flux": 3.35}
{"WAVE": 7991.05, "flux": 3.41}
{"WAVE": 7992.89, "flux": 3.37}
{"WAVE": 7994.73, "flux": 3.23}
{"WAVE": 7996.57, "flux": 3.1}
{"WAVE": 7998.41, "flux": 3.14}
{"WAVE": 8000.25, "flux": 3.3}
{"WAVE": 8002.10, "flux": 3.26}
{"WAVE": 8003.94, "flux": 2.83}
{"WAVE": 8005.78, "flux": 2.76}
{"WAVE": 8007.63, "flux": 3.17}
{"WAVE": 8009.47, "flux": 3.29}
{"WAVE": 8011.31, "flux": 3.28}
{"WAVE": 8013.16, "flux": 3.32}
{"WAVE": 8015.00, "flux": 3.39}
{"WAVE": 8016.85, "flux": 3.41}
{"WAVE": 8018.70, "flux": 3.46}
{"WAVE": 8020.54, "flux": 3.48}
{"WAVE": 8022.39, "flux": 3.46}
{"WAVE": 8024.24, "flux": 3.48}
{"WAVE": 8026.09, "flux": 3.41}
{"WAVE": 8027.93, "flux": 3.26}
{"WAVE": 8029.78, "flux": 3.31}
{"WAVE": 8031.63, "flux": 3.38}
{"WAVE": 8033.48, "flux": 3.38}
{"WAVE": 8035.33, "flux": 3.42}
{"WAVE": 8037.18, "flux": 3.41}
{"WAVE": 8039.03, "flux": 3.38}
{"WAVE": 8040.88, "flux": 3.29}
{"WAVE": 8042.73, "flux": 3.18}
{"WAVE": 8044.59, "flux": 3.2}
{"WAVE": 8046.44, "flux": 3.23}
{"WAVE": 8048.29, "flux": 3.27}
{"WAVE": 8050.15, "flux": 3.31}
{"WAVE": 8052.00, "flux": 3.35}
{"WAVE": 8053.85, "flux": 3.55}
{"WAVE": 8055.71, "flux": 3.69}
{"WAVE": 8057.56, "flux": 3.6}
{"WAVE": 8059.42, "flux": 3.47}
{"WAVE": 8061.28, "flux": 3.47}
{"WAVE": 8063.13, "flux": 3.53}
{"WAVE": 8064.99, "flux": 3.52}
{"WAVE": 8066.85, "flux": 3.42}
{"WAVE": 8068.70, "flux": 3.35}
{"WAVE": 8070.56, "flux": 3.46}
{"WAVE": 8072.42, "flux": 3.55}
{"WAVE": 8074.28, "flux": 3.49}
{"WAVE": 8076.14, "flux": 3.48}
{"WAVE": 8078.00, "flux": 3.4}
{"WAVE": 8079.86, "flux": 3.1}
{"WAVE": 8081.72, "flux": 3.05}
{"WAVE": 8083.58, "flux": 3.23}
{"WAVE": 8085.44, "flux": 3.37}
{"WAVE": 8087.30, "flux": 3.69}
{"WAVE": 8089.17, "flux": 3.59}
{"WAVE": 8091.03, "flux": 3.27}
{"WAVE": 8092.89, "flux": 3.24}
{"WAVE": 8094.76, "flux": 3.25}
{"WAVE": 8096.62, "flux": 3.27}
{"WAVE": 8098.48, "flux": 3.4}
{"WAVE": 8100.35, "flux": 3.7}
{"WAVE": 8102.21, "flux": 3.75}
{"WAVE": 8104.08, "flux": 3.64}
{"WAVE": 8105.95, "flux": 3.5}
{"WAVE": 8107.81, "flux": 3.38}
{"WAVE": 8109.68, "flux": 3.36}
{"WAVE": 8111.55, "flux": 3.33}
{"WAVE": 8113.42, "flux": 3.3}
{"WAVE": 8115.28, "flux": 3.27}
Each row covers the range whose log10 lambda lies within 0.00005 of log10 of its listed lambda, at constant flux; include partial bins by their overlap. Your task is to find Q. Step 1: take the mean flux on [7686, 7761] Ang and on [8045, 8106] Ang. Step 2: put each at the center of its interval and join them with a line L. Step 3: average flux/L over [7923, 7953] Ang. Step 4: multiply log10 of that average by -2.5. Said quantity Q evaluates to 0.01 mag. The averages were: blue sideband 3.42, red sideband 3.43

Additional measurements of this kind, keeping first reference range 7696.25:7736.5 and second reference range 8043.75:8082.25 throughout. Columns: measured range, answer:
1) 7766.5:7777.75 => -0.104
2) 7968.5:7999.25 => 0.009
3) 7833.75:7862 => -0.134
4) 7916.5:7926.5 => 0.064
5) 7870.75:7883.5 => 0.056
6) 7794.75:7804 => 0.109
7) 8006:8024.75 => 0.017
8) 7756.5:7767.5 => -0.086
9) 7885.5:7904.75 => -0.059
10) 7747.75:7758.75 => -0.072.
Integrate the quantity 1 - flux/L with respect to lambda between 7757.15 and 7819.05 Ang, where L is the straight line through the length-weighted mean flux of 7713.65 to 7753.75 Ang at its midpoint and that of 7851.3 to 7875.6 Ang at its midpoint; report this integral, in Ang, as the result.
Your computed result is 2.83 Ang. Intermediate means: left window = 3.41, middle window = 3.47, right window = 3.97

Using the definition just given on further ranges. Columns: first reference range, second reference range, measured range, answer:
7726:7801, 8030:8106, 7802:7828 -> -0.76 Ang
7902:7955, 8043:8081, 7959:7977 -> 0.13 Ang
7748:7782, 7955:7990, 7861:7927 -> 1.02 Ang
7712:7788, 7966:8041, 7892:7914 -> -1.47 Ang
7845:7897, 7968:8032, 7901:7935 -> 1.20 Ang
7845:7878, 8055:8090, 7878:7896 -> 2.08 Ang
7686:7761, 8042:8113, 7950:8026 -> 1.36 Ang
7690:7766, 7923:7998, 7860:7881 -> -0.07 Ang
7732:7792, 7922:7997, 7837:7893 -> -2.72 Ang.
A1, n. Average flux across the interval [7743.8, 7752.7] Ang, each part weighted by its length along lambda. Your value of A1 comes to 3.5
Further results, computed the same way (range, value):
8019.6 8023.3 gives 3.47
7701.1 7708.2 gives 3.35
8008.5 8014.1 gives 3.3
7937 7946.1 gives 3.25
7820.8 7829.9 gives 3.39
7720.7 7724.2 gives 3.3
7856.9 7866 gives 3.64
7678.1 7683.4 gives 3.26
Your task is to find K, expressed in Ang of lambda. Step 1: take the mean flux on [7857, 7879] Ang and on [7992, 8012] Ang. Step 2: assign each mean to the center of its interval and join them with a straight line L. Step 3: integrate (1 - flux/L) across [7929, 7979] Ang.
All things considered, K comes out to -2.0 Ang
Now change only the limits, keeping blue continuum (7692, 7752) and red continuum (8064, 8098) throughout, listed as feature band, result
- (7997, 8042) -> 1.0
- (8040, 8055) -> 0.3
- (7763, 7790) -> -1.1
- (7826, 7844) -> 0.6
